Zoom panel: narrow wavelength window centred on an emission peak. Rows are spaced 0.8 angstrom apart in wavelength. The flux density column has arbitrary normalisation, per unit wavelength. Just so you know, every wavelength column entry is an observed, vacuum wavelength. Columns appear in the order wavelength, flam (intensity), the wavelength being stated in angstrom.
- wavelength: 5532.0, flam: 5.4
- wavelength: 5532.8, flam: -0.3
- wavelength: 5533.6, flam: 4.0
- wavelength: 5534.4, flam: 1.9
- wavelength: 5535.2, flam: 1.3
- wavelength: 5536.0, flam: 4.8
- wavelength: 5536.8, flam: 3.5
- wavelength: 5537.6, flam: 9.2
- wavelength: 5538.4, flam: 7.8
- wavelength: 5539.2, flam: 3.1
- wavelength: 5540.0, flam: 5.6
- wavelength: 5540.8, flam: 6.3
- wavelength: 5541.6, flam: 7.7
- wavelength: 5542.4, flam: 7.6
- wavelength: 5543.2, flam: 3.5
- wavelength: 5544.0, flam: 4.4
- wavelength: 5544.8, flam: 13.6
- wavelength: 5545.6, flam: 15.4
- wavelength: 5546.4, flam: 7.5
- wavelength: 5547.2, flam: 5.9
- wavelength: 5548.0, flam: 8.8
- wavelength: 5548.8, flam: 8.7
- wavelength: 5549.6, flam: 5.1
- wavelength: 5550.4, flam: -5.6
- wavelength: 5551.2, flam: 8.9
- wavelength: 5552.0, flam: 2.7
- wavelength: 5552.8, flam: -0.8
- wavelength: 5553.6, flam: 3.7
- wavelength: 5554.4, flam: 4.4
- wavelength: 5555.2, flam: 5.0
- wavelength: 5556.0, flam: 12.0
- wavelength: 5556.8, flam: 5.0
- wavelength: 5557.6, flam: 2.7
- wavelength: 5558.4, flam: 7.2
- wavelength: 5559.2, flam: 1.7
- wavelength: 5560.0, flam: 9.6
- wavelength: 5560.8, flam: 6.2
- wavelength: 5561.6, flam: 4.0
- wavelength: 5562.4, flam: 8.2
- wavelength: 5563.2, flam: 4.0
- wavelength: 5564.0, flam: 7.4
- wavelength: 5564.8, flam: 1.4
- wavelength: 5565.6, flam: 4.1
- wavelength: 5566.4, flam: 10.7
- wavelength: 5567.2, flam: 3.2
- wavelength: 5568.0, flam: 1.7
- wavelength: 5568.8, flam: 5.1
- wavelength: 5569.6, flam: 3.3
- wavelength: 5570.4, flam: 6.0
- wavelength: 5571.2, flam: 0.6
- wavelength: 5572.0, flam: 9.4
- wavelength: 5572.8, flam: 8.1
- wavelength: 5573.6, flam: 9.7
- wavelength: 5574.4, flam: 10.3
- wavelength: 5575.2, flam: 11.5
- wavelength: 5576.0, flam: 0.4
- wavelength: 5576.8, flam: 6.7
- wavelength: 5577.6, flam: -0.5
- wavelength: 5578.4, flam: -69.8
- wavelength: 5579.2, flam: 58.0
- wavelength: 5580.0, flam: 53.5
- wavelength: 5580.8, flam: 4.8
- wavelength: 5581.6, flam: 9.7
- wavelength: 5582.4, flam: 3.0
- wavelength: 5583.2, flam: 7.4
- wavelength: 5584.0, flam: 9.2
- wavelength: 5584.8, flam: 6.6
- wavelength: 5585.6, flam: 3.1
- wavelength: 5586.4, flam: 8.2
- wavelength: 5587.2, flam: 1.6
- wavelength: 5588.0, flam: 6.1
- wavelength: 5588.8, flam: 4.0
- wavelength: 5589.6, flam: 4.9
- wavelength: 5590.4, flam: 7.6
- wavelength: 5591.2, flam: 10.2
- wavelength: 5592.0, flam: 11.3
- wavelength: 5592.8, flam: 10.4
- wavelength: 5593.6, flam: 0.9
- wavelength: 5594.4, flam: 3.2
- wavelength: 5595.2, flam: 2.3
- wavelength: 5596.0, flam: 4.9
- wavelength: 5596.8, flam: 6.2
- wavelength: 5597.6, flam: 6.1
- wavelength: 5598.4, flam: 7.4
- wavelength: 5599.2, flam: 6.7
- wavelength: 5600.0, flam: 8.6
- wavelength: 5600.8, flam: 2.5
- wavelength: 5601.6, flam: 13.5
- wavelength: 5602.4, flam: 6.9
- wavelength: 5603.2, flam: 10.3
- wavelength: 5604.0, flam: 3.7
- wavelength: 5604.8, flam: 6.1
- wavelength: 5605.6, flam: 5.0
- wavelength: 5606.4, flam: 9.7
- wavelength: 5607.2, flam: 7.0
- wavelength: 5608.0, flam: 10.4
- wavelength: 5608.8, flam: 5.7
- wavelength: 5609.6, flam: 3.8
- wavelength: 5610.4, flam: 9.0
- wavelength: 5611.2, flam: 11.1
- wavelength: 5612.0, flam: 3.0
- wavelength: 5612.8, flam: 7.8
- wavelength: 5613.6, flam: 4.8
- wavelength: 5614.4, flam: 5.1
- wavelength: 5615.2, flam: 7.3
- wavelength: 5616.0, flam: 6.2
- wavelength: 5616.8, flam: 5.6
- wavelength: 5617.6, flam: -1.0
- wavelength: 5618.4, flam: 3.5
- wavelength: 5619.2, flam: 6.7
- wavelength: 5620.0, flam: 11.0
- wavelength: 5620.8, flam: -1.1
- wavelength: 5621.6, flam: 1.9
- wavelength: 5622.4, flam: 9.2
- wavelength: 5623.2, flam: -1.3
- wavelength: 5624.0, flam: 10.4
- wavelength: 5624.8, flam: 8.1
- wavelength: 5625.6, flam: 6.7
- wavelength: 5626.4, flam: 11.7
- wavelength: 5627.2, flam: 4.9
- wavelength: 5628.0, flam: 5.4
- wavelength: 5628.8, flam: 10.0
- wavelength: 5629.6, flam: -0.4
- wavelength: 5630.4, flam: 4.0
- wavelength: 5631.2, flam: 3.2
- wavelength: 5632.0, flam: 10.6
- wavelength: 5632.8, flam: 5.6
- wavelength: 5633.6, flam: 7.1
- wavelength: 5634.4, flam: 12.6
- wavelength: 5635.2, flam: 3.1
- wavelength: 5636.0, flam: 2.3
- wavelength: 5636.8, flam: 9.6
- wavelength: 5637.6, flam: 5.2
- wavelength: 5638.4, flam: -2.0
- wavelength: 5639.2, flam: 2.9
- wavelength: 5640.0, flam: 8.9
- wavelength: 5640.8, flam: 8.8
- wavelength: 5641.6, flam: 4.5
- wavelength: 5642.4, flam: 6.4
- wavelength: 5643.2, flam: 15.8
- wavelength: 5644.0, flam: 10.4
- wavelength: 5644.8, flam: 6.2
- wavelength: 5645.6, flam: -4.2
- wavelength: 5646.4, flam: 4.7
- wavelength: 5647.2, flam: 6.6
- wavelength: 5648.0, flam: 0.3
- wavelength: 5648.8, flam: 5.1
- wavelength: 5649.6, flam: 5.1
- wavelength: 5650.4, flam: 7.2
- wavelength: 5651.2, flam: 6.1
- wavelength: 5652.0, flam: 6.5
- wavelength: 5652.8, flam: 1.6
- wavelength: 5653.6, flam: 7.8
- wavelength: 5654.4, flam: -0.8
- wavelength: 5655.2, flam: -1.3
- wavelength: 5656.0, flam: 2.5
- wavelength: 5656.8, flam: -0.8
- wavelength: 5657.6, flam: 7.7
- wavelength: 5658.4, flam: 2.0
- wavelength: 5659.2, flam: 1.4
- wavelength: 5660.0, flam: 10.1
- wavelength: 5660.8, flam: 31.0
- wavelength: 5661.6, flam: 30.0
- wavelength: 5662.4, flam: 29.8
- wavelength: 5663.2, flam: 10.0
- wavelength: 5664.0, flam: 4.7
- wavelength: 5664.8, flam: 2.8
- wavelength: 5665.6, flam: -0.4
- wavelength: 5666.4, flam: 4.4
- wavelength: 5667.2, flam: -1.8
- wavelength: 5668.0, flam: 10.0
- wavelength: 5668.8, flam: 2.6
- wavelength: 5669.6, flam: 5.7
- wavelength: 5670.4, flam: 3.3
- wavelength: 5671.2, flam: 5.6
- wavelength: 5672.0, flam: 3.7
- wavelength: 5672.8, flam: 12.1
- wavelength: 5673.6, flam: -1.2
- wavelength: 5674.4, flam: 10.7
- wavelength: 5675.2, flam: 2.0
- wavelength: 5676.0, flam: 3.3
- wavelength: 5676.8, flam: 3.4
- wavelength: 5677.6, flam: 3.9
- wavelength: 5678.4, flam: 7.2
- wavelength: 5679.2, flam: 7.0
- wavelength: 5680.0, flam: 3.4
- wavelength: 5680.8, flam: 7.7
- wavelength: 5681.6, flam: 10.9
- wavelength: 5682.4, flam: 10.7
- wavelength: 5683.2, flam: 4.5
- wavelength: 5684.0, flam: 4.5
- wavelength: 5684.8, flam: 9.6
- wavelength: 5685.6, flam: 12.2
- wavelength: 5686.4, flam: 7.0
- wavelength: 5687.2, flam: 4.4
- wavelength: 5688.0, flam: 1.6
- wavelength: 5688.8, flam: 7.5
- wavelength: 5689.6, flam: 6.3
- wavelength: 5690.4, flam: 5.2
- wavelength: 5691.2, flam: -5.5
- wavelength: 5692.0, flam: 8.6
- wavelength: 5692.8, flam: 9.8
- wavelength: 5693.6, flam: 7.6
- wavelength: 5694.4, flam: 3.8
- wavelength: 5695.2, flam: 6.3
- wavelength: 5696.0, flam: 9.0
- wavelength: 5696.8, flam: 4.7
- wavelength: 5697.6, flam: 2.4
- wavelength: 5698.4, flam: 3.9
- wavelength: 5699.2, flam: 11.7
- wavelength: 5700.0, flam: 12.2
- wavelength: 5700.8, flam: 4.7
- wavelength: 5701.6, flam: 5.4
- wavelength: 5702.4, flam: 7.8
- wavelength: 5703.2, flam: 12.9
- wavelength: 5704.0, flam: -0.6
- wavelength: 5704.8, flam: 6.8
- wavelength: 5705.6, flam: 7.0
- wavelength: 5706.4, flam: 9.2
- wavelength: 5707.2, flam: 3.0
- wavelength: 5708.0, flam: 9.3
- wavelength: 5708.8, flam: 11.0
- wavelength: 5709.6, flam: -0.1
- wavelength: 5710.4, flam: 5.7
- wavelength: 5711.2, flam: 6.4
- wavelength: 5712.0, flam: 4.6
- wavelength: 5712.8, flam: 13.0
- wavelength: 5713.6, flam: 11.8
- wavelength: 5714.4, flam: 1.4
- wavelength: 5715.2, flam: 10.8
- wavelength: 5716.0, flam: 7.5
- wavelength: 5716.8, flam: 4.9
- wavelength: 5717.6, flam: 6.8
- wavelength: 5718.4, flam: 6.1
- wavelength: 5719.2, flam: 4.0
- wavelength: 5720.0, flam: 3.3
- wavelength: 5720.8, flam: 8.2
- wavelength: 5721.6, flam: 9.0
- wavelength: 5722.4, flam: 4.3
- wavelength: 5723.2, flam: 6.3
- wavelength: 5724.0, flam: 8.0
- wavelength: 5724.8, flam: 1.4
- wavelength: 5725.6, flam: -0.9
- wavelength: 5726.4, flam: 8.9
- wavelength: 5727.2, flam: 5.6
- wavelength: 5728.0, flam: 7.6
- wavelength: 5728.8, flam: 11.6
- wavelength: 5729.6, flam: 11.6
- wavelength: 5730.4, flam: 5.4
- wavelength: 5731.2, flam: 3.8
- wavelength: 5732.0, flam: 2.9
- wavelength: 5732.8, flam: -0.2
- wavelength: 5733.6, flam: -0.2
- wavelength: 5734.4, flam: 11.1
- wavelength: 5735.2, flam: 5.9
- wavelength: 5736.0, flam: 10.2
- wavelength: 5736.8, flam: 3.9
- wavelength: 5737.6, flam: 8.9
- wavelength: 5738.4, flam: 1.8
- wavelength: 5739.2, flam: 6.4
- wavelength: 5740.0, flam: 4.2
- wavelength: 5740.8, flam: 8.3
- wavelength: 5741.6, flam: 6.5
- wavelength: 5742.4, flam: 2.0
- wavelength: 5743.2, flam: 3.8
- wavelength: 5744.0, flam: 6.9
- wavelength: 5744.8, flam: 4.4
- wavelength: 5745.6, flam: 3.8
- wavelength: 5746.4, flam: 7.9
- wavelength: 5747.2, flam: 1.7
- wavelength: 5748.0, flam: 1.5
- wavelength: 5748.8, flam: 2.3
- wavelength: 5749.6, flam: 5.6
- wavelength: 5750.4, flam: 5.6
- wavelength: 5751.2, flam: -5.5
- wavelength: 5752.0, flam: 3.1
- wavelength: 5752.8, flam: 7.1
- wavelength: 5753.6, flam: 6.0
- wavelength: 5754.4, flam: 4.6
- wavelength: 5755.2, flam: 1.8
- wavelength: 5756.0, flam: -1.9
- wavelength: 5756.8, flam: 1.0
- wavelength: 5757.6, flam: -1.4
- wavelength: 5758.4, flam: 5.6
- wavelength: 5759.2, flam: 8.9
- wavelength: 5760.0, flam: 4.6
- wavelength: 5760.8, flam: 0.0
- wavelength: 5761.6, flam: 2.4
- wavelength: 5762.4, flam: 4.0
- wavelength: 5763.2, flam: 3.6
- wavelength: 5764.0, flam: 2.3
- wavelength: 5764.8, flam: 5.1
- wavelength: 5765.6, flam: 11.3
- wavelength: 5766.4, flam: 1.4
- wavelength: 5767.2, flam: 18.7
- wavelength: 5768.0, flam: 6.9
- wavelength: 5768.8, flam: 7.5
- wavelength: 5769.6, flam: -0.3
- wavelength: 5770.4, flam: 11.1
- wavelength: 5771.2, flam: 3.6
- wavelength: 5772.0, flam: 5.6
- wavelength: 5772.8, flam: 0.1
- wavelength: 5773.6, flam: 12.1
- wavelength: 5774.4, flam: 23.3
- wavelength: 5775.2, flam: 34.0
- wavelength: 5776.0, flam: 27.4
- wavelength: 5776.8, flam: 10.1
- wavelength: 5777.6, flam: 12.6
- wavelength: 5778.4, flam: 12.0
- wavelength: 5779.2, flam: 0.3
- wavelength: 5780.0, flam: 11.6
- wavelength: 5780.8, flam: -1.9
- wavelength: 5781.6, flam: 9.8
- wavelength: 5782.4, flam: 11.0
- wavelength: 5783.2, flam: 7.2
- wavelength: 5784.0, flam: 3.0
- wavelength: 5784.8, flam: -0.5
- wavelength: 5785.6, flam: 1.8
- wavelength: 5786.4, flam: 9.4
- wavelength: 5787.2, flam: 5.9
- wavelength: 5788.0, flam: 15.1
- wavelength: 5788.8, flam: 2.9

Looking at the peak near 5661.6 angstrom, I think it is H-beta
